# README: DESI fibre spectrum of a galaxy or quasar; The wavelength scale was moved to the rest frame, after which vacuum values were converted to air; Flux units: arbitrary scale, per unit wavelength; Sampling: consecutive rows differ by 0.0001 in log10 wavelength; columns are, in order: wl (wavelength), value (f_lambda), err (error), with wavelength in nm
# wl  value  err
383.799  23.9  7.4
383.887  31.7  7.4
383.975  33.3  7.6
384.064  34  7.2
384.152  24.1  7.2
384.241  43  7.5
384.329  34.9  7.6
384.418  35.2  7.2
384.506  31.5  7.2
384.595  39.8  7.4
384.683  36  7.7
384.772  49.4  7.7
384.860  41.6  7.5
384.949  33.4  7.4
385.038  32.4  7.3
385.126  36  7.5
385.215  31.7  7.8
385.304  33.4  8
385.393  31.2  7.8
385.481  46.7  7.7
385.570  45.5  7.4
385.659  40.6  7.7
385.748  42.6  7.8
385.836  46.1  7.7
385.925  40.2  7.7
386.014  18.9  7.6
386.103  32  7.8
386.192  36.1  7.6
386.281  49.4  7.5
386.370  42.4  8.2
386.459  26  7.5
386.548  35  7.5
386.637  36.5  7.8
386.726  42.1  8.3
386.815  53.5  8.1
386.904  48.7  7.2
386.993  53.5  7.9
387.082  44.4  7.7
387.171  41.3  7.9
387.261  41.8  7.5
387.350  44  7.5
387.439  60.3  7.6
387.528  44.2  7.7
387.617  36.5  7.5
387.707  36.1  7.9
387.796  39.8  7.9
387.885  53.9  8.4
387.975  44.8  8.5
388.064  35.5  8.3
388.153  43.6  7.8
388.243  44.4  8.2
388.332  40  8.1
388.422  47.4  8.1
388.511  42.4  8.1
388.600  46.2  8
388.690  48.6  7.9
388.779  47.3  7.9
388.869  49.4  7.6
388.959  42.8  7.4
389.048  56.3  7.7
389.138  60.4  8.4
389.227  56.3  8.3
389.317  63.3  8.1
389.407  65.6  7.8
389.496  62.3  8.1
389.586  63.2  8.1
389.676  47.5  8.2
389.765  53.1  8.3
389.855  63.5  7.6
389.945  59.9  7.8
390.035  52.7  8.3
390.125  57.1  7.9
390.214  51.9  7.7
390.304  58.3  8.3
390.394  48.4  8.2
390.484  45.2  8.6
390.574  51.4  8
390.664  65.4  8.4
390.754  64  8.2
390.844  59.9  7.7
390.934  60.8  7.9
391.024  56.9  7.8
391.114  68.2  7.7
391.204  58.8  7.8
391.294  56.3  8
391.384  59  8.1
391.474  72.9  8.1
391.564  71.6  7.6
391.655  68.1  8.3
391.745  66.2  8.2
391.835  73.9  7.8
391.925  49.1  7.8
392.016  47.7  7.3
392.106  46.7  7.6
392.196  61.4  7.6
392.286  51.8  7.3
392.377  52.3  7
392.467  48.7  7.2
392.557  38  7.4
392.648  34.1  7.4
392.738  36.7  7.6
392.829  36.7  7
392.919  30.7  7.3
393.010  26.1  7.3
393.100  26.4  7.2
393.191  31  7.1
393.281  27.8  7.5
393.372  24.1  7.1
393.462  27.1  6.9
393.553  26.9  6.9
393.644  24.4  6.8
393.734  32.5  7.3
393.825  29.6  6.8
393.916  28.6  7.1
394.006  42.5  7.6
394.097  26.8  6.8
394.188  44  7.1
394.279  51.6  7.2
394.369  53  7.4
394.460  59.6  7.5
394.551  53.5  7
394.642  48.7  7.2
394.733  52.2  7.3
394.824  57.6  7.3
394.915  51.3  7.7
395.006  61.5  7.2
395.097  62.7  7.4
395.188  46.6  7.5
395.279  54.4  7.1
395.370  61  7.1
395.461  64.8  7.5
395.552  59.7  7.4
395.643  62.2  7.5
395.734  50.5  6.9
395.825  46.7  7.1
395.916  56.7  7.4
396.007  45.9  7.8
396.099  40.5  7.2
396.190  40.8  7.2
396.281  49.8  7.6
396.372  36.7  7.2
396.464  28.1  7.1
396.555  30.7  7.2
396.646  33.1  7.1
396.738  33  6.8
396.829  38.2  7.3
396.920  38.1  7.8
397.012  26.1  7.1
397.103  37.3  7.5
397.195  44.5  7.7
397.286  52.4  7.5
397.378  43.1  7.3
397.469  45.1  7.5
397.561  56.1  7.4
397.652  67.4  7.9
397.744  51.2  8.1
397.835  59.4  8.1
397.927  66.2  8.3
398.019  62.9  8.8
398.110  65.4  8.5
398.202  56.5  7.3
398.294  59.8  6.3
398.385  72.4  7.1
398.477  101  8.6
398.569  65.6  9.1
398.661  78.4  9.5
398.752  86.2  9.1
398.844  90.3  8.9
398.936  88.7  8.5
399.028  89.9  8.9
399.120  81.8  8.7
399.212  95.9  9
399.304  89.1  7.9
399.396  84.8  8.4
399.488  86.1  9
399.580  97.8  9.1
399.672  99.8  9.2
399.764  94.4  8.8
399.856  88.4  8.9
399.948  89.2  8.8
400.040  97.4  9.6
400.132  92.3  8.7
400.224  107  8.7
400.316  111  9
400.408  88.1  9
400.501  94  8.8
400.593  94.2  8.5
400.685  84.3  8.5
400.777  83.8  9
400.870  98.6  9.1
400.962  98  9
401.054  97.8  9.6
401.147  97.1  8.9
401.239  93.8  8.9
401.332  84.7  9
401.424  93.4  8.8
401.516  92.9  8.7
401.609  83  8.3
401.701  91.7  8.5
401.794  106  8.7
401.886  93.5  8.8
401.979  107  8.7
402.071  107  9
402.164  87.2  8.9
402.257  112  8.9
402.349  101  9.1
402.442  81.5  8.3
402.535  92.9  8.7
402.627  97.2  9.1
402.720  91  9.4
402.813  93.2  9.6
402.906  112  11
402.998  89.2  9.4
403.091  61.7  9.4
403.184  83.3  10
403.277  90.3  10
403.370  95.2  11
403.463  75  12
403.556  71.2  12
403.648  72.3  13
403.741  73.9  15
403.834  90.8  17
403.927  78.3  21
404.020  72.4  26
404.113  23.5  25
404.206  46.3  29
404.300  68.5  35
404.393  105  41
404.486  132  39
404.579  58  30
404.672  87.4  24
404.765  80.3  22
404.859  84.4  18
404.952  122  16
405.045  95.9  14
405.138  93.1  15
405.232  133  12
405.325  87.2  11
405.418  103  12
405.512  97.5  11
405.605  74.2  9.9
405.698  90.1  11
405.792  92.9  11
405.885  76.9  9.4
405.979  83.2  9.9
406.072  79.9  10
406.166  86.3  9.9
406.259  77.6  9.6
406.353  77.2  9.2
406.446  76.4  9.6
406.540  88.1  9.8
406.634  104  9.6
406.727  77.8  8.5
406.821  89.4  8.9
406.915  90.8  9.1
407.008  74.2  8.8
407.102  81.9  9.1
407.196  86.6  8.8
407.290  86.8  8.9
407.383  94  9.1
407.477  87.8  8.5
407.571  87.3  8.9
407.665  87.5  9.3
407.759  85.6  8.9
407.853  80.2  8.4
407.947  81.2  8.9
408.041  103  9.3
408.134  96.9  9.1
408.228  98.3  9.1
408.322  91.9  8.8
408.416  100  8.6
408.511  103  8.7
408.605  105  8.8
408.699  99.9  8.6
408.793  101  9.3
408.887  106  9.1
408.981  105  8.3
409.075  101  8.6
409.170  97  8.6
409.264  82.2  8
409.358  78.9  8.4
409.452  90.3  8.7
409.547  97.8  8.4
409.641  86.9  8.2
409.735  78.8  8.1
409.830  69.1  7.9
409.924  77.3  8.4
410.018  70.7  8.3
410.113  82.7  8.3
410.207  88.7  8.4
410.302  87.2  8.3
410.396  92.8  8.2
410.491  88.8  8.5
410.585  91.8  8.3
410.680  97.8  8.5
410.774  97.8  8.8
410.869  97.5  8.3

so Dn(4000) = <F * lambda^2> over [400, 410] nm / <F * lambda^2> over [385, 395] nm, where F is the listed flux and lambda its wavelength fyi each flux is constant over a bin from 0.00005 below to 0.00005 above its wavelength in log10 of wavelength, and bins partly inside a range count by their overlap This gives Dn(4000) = 2.1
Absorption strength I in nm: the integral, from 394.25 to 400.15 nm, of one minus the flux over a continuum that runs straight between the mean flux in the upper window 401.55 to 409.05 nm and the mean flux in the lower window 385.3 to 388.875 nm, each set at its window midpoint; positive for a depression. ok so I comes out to 0.60 nm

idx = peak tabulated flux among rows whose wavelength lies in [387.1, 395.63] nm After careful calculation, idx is 73.9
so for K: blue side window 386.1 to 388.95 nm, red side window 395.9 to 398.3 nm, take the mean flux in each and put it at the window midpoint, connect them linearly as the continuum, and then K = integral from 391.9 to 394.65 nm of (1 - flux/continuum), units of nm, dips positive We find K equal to 0.38 nm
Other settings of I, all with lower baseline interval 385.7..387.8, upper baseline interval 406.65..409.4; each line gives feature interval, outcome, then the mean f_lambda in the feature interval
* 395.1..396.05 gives 0.108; 55.3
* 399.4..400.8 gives -0.397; 93.8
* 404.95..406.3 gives -0.092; 92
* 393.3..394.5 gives 0.464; 35.9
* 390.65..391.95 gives -0.285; 63.6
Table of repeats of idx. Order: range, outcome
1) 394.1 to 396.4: 64.8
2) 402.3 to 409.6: 133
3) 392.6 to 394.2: 44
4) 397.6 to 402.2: 111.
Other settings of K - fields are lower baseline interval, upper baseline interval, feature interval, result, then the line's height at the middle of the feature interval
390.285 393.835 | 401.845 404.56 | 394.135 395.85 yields 0.094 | 58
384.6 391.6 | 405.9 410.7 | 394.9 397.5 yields 0.725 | 64.3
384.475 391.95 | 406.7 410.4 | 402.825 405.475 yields -0.149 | 80.7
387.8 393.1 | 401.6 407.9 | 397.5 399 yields 0.026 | 71.6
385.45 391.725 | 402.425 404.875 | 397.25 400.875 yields -0.399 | 72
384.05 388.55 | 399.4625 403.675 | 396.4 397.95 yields 0.680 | 77.6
